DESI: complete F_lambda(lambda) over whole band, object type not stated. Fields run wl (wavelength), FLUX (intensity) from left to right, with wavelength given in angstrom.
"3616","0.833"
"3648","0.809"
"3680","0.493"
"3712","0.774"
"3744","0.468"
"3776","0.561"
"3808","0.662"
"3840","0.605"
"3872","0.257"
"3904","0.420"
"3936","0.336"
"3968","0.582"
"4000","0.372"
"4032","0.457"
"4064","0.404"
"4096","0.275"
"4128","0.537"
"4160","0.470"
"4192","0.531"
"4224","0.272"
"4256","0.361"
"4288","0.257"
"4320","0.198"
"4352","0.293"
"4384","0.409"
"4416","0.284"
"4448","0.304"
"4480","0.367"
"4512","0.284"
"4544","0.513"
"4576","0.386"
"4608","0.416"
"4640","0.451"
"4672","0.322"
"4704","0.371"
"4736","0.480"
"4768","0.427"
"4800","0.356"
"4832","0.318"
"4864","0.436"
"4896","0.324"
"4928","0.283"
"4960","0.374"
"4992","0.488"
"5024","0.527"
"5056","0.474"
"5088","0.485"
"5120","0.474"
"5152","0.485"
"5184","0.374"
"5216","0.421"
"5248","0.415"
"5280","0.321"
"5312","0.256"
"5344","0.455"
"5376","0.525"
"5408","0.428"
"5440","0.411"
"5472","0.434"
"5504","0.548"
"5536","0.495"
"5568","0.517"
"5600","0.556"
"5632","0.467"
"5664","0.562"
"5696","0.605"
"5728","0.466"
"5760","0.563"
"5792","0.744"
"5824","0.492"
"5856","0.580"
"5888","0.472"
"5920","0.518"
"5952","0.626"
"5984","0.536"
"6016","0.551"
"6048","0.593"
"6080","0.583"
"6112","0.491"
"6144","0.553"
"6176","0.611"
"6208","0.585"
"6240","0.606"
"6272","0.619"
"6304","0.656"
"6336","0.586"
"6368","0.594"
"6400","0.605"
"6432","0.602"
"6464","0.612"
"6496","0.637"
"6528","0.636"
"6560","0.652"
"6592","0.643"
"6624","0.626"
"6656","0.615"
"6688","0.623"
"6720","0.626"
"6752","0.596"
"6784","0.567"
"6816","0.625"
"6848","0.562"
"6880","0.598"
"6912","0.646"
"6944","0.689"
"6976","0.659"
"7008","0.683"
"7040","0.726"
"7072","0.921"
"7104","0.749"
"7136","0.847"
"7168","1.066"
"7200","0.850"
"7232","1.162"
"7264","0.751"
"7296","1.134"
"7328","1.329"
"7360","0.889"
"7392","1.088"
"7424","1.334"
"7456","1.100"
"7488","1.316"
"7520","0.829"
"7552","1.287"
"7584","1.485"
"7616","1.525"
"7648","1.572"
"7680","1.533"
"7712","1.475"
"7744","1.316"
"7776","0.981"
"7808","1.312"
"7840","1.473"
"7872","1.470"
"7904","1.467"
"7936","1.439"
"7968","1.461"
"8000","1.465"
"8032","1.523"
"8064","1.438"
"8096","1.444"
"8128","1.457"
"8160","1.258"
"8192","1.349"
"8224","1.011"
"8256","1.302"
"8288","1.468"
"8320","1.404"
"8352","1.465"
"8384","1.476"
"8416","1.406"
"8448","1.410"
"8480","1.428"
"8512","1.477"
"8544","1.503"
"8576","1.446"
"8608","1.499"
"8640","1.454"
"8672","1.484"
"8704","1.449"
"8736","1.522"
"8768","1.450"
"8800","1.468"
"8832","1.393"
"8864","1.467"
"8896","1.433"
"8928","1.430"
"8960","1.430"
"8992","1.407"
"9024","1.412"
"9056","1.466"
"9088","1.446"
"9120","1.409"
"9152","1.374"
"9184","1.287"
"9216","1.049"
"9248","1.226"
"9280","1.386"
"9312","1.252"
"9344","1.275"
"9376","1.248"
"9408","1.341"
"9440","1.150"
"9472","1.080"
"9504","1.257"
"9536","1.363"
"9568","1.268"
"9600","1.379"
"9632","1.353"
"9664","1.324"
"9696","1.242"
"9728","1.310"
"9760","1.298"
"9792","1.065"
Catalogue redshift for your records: 0.895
